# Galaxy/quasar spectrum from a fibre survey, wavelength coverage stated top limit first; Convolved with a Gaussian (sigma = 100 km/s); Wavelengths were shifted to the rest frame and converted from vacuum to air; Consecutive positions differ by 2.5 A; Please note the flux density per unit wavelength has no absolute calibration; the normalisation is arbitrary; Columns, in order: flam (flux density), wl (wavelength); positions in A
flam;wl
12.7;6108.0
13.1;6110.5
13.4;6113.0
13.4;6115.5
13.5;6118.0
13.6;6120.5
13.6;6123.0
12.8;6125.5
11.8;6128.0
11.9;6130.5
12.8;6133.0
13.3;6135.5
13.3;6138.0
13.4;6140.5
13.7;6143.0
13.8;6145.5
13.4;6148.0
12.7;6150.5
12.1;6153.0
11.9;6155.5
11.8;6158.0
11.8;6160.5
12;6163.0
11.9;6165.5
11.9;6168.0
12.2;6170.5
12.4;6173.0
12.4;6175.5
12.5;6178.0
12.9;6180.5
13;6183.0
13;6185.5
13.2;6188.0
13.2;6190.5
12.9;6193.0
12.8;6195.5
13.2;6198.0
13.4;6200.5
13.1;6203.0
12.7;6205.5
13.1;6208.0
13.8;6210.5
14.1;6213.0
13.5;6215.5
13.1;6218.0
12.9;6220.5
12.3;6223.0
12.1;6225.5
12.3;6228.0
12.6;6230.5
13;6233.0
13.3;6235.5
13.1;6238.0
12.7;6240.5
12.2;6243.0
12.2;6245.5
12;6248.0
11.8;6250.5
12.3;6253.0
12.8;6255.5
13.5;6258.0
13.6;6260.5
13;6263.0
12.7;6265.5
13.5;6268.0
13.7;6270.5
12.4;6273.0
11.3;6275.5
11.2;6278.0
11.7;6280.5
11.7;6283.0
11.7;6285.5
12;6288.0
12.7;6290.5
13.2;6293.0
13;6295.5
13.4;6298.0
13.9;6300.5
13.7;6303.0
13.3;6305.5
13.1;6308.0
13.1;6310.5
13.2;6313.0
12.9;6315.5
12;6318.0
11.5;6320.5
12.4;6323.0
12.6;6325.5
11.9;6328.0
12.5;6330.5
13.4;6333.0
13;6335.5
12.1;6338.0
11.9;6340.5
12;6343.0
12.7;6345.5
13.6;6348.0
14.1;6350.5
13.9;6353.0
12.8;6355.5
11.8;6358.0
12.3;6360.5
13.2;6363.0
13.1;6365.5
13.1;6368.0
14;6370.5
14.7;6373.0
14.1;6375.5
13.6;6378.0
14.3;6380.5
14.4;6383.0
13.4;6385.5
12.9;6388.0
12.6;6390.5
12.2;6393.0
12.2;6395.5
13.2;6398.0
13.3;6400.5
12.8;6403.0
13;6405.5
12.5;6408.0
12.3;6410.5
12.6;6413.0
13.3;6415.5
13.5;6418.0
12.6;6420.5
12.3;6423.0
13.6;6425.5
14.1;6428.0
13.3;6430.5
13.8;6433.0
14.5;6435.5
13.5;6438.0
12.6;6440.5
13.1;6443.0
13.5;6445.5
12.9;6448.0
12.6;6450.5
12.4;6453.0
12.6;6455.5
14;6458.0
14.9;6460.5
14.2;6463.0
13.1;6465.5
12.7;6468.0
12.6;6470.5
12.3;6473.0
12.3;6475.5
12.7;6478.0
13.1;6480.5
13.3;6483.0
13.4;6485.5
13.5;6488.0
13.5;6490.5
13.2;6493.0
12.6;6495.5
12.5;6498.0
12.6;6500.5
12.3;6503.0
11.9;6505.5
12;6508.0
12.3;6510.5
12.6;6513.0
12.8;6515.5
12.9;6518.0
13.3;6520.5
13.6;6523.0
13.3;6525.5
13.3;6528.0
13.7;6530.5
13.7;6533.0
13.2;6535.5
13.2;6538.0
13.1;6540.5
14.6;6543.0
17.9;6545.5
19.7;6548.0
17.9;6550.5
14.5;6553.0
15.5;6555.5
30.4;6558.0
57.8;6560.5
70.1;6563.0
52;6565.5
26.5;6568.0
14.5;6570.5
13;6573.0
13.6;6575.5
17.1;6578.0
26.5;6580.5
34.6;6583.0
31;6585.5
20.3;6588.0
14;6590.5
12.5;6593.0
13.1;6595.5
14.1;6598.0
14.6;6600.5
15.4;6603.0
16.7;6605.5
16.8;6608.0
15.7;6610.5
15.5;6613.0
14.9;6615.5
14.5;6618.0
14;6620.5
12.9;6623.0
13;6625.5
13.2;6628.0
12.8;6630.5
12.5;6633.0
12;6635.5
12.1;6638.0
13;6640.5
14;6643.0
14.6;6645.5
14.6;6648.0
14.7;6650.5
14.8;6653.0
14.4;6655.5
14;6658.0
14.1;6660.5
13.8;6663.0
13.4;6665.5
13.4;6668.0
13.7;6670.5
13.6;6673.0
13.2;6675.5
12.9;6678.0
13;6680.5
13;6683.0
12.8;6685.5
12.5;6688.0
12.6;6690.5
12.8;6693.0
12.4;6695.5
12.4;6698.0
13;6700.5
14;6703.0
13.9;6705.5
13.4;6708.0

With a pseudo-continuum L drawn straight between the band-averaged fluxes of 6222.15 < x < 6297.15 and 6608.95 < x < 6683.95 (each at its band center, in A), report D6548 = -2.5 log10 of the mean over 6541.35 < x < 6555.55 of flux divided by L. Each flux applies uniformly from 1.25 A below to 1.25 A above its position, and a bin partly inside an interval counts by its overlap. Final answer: -0.24 mag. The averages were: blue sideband 12.5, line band 16.7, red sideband 13.7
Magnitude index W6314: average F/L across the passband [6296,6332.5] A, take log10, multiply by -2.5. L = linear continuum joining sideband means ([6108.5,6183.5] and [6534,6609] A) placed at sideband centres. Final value 0.27 mag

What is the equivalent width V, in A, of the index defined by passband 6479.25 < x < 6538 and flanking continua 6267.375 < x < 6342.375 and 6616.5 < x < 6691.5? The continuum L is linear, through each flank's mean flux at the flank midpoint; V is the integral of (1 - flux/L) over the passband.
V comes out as 0.5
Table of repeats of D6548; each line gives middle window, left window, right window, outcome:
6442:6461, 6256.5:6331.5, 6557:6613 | 0.40 mag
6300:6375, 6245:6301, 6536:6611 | 0.13 mag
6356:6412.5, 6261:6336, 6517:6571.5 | 0.21 mag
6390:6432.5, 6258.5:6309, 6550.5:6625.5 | 0.27 mag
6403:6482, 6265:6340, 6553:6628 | 0.29 mag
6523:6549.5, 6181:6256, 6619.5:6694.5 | -0.10 mag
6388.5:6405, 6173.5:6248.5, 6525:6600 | 0.35 mag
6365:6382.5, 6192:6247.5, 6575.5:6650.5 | 0.02 mag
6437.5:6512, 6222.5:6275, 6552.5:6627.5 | 0.40 mag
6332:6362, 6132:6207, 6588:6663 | 0.04 mag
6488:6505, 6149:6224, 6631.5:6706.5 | 0.03 mag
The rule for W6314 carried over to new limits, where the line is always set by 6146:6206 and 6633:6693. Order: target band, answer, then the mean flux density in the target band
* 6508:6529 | 0.021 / 12.9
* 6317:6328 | 0.066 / 12.1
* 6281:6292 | 0.068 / 12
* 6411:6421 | 0.004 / 13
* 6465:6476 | 0.045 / 12.6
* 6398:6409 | 0.005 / 12.9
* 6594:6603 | -0.060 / 14.1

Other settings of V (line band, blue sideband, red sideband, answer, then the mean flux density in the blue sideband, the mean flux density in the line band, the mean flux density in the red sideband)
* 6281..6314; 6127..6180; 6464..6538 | -0.5 A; 12.5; 12.9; 12.9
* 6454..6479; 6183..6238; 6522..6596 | 8.2 A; 13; 13.1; 21.9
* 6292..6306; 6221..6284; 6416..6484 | -0.8 A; 12.5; 13.4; 13.2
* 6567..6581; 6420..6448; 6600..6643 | -4.1 A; 13.4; 18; 14.1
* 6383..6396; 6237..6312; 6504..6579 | 2.3 A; 12.7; 12.9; 19.7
